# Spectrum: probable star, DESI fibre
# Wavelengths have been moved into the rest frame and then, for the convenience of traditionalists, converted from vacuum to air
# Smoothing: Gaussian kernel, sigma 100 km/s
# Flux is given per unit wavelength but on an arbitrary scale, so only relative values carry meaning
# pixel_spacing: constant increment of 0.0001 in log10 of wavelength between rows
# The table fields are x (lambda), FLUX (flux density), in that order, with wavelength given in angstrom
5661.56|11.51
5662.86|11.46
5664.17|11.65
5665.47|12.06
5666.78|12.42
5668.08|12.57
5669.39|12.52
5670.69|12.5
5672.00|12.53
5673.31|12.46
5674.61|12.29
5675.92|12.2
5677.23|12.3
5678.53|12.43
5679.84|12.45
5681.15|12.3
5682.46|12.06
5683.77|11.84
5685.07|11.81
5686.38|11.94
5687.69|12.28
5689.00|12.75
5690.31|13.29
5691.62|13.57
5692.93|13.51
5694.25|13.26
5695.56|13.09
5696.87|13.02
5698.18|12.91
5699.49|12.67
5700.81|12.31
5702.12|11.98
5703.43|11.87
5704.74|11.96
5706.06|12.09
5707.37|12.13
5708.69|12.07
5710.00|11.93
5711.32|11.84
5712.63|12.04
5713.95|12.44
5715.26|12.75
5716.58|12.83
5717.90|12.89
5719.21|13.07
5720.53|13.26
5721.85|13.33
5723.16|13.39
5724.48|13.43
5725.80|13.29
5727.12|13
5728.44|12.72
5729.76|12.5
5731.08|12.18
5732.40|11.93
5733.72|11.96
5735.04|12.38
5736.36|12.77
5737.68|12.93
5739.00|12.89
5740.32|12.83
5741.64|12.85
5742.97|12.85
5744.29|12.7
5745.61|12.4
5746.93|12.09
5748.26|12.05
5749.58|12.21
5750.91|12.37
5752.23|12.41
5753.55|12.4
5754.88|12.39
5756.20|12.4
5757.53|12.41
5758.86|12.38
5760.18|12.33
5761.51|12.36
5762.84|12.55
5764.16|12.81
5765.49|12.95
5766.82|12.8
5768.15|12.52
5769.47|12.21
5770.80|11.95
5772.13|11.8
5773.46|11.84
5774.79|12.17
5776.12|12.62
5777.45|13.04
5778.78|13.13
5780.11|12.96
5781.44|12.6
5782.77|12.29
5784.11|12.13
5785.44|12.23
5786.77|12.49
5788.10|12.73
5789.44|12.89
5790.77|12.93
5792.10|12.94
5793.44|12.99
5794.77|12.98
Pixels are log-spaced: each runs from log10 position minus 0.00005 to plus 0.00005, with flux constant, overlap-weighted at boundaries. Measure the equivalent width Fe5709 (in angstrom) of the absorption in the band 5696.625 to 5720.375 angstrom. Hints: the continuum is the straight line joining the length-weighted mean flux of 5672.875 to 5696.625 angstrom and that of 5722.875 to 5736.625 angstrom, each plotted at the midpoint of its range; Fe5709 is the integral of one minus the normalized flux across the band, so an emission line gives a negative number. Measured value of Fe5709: 0.4 angstrom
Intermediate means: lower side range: 12.6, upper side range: 12.7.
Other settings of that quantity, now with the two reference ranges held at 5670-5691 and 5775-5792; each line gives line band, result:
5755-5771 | 0.1 angstrom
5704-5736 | -0.2 angstrom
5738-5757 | 0.1 angstrom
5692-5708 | -0.2 angstrom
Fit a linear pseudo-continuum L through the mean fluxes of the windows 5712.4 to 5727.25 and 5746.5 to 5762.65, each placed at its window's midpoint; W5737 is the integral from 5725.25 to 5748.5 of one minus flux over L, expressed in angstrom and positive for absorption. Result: 0.16 angstrom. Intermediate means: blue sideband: 13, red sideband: 12.3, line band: 12.6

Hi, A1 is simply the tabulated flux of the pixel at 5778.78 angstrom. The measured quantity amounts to 13.13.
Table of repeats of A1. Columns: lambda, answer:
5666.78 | 12.42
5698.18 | 12.91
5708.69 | 12.07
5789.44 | 12.89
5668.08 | 12.57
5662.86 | 11.46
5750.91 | 12.37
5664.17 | 11.65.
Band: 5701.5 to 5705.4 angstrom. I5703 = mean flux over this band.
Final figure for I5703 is 11.9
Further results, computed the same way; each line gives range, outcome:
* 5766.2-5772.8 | 12.3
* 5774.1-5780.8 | 12.8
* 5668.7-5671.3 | 12.5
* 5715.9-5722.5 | 13.1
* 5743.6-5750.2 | 12.3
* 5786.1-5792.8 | 12.8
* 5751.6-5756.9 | 12.4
